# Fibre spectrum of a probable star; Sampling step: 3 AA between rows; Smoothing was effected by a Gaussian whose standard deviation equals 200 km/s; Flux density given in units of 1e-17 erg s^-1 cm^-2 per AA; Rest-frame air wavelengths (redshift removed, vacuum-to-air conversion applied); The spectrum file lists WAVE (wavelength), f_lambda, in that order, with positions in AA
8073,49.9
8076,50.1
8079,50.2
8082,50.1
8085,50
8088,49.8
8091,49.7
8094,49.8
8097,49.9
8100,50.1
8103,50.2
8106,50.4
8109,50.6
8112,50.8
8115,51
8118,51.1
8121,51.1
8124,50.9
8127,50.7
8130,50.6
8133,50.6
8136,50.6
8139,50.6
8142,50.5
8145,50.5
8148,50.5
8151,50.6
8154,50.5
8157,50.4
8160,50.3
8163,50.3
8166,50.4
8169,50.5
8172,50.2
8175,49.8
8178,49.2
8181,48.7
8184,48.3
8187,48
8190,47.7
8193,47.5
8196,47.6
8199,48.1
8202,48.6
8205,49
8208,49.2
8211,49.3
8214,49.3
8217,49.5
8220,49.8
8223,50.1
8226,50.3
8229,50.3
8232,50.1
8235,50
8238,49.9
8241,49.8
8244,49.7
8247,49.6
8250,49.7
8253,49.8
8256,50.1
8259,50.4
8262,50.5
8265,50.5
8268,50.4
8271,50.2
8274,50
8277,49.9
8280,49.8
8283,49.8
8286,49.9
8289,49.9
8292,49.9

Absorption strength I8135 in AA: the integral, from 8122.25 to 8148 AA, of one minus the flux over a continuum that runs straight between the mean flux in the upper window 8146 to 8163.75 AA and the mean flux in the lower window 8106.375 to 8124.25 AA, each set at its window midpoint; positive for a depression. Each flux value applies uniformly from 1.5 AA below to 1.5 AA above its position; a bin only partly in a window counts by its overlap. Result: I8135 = 0.0 AA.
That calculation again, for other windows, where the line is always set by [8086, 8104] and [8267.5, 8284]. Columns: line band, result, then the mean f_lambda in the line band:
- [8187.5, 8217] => 0.9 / 48.5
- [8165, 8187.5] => 0.2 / 49.4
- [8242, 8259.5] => 0.0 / 49.9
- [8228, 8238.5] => 0.0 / 50.1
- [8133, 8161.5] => -0.3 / 50.5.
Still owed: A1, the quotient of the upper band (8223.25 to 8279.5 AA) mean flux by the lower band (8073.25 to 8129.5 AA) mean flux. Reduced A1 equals 1.0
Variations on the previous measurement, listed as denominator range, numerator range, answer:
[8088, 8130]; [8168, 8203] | 0.96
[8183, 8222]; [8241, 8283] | 1.03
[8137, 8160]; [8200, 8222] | 0.97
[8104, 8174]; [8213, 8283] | 0.99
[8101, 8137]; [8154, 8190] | 0.98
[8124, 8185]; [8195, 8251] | 0.99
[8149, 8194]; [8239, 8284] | 1.01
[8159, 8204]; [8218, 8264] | 1.02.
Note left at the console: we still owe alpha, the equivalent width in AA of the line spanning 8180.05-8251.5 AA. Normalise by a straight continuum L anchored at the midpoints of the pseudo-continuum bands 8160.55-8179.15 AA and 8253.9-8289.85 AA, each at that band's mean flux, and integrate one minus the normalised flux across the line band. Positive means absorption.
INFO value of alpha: 1.3 AA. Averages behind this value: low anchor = 50.1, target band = 49.2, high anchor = 50.1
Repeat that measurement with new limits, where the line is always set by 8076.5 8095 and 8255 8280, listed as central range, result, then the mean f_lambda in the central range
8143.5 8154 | -0.1 AA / 50.5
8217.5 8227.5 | 0.0 AA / 50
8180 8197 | 0.7 AA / 48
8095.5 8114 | -0.1 AA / 50.4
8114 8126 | -0.2 AA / 51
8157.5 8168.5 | -0.1 AA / 50.4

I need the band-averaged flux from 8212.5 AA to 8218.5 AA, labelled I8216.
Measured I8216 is 49.4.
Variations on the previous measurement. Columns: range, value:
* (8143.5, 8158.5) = 50.5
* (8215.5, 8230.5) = 50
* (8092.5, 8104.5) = 50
